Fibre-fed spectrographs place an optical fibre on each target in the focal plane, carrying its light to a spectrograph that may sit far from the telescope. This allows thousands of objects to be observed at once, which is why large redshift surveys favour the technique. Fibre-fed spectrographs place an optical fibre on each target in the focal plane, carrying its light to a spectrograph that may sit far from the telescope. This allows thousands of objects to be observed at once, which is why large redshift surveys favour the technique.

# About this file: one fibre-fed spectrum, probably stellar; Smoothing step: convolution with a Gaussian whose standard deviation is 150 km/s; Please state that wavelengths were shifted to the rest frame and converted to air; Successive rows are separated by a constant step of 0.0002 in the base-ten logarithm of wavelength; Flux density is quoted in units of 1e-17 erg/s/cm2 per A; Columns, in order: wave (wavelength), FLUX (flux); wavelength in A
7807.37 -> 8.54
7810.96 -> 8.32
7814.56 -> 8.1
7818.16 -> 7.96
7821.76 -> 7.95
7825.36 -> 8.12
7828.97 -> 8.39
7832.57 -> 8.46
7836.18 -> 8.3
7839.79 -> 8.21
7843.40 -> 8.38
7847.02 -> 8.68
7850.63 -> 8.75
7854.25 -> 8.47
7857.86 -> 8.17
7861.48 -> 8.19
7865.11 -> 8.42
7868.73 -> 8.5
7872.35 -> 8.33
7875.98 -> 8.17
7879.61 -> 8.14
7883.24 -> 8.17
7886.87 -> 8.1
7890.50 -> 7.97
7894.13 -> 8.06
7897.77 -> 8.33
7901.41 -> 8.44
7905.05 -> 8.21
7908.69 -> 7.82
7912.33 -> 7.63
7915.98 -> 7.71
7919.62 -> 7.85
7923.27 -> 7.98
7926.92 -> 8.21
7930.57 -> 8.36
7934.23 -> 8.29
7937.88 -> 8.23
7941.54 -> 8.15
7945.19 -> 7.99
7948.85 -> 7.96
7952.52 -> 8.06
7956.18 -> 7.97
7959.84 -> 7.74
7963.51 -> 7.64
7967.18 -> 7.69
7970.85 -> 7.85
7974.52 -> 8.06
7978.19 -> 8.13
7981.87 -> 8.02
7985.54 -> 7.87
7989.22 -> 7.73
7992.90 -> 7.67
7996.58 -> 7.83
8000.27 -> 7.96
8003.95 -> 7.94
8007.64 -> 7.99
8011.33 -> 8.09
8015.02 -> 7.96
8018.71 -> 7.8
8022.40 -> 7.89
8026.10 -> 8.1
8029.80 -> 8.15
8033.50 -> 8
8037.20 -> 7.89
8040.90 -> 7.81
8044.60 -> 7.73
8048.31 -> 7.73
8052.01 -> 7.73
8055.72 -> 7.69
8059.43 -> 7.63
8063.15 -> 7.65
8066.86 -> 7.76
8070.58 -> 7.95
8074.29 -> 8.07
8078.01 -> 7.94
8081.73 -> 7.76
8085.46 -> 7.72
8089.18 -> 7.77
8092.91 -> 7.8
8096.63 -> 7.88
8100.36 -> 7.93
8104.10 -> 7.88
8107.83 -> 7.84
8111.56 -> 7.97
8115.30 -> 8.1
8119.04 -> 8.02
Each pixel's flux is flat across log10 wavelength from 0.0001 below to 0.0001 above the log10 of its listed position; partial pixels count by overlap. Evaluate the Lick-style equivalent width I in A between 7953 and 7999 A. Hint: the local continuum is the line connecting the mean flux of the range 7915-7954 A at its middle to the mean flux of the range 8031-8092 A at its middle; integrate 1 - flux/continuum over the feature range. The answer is 0.8 A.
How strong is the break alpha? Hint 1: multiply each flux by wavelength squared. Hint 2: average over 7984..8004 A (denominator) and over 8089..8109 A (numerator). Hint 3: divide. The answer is 1.0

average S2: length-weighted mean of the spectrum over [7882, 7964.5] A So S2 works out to 8.04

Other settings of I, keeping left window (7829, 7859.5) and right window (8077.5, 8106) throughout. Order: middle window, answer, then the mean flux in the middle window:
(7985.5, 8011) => 0.59 A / 7.87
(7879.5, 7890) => 0.27 A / 8.12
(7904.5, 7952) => 1.14 A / 8.03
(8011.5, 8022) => 0.13 A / 7.92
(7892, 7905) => 0.06 A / 8.26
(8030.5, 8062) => 0.60 A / 7.79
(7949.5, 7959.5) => 0.24 A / 7.97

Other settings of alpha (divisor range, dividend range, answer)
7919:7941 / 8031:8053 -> 0.99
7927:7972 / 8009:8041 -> 1.02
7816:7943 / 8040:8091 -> 0.99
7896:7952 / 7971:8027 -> 1.00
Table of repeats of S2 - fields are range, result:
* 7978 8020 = 7.91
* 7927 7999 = 7.97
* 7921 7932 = 8.16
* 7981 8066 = 7.86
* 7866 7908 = 8.21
